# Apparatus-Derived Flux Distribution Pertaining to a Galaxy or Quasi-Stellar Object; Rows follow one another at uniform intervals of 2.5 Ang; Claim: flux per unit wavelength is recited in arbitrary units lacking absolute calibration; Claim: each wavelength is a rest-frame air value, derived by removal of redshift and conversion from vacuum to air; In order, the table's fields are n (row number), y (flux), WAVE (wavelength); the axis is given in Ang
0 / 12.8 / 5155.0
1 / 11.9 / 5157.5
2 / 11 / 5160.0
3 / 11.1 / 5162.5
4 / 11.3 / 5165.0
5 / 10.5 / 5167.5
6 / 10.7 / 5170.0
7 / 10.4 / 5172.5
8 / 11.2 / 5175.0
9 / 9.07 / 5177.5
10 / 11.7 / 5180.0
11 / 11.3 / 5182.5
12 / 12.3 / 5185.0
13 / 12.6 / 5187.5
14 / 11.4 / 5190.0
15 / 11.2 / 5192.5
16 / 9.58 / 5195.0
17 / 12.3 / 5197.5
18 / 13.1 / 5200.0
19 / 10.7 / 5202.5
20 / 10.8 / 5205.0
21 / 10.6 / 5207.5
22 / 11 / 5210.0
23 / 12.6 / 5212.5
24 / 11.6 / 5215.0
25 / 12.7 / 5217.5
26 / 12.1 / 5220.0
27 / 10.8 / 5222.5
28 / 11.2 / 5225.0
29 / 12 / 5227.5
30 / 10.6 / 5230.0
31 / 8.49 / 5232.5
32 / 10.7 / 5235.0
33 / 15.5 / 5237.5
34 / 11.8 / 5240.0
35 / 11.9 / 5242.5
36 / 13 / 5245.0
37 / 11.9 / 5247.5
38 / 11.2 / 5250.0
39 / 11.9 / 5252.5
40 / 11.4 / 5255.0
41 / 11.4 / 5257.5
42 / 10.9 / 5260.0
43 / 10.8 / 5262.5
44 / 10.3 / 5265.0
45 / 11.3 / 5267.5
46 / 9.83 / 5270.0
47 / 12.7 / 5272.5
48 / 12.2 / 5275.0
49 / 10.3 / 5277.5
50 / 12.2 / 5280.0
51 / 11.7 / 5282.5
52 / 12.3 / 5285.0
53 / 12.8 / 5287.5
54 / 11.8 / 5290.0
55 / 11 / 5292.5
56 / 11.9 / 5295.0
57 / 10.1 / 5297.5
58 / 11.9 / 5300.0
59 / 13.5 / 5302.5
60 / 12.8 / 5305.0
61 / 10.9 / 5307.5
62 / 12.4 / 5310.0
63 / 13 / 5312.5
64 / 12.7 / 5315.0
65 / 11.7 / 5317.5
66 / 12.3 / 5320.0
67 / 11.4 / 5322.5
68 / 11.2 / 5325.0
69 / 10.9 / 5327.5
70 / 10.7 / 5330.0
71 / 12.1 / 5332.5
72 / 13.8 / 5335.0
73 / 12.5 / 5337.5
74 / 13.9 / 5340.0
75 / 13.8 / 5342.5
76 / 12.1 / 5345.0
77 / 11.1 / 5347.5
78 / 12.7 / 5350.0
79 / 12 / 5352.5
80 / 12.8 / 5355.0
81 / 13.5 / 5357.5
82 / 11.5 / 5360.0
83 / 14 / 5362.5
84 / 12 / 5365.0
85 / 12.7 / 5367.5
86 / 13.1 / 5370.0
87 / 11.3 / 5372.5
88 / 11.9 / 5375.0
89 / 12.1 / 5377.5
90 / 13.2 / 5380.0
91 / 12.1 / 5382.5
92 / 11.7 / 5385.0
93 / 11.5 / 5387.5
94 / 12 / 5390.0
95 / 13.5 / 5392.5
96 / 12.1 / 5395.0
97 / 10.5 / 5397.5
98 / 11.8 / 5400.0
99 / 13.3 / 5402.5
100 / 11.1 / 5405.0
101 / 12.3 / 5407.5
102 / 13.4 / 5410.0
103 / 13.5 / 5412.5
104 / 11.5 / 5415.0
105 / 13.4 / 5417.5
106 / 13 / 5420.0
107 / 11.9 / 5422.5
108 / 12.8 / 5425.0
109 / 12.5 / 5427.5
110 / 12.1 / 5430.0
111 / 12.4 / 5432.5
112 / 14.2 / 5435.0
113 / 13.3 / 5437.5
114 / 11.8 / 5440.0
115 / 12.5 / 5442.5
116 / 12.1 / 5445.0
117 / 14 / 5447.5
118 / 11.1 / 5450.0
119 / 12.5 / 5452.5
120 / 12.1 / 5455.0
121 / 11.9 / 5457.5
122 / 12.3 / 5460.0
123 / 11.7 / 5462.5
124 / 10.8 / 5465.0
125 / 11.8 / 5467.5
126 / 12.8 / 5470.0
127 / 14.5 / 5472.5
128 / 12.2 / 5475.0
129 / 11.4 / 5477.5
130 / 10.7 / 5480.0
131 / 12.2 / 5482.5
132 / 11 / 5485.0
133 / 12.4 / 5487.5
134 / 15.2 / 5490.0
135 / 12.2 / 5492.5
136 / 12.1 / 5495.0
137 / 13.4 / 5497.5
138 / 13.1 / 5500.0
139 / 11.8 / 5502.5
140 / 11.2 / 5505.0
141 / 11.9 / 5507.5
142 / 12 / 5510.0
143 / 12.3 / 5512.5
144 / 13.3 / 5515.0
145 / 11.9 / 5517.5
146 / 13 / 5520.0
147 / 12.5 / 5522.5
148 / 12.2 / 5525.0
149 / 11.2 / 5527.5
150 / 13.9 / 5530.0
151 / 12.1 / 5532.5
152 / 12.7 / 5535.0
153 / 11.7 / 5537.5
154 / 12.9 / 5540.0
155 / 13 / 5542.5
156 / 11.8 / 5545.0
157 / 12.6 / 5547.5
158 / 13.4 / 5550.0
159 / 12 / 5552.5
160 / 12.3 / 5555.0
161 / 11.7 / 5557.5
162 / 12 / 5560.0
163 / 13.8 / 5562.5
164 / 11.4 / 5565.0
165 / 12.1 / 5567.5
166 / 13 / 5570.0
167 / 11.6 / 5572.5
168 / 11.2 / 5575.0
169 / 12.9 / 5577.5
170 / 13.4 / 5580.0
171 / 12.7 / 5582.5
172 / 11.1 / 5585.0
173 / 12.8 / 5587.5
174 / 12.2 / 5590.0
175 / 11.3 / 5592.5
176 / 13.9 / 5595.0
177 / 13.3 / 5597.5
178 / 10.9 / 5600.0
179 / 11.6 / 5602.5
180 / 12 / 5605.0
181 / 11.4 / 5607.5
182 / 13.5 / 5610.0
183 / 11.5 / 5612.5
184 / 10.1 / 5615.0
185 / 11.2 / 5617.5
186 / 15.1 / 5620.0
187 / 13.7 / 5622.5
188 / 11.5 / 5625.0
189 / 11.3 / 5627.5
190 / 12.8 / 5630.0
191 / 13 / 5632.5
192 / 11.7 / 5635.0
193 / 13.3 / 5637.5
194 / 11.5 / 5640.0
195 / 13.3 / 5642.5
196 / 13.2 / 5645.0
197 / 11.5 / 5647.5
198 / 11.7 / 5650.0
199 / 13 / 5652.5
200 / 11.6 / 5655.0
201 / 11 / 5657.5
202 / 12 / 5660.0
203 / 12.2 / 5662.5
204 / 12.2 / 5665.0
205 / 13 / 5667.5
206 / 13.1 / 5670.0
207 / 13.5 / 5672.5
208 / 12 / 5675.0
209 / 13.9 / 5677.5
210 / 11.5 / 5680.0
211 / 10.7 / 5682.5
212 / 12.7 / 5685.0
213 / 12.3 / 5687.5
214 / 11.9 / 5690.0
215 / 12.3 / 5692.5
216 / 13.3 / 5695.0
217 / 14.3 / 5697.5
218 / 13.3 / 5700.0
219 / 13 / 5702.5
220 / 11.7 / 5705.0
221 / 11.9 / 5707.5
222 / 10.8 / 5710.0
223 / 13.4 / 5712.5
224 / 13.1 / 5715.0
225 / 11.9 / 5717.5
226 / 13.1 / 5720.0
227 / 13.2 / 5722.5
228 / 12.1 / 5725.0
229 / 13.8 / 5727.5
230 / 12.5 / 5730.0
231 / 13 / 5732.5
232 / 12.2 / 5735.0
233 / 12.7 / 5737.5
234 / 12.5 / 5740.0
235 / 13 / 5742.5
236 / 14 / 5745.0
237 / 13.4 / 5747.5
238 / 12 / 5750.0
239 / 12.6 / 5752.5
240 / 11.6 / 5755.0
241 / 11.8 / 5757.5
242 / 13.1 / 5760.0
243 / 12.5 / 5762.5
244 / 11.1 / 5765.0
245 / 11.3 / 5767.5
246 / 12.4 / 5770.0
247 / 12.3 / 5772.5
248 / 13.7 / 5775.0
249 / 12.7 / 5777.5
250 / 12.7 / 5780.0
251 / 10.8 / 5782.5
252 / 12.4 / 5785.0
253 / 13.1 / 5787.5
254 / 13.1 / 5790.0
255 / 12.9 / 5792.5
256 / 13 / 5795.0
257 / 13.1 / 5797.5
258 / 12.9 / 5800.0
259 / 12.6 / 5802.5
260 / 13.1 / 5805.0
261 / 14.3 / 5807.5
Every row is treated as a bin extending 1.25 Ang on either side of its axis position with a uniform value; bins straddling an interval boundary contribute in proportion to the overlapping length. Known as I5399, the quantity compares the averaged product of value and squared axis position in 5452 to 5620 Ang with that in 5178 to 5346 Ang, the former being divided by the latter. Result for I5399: 1.16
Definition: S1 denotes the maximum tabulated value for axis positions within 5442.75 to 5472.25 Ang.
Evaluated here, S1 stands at 14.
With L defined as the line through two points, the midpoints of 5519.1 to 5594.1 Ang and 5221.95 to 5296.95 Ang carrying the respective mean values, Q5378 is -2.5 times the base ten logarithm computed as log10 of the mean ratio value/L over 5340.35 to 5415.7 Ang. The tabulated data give -0.05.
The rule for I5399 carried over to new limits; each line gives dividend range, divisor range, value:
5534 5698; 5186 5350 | 1.19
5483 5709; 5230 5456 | 1.12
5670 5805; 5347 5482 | 1.15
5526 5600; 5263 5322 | 1.16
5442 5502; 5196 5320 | 1.14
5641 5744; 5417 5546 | 1.09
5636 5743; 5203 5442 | 1.19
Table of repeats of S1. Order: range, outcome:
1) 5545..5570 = 13.8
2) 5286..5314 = 13.5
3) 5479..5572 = 15.2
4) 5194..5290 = 15.5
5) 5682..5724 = 14.3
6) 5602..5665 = 15.1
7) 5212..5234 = 12.7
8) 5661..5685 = 13.9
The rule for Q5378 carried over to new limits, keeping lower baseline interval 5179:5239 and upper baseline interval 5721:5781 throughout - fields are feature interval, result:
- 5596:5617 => 0.05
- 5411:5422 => -0.08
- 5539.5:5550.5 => -0.04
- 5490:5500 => -0.08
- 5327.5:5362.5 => -0.06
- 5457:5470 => 0.02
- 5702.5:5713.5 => 0.04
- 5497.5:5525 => -0.02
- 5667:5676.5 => -0.04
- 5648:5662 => 0.05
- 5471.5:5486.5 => 0.01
